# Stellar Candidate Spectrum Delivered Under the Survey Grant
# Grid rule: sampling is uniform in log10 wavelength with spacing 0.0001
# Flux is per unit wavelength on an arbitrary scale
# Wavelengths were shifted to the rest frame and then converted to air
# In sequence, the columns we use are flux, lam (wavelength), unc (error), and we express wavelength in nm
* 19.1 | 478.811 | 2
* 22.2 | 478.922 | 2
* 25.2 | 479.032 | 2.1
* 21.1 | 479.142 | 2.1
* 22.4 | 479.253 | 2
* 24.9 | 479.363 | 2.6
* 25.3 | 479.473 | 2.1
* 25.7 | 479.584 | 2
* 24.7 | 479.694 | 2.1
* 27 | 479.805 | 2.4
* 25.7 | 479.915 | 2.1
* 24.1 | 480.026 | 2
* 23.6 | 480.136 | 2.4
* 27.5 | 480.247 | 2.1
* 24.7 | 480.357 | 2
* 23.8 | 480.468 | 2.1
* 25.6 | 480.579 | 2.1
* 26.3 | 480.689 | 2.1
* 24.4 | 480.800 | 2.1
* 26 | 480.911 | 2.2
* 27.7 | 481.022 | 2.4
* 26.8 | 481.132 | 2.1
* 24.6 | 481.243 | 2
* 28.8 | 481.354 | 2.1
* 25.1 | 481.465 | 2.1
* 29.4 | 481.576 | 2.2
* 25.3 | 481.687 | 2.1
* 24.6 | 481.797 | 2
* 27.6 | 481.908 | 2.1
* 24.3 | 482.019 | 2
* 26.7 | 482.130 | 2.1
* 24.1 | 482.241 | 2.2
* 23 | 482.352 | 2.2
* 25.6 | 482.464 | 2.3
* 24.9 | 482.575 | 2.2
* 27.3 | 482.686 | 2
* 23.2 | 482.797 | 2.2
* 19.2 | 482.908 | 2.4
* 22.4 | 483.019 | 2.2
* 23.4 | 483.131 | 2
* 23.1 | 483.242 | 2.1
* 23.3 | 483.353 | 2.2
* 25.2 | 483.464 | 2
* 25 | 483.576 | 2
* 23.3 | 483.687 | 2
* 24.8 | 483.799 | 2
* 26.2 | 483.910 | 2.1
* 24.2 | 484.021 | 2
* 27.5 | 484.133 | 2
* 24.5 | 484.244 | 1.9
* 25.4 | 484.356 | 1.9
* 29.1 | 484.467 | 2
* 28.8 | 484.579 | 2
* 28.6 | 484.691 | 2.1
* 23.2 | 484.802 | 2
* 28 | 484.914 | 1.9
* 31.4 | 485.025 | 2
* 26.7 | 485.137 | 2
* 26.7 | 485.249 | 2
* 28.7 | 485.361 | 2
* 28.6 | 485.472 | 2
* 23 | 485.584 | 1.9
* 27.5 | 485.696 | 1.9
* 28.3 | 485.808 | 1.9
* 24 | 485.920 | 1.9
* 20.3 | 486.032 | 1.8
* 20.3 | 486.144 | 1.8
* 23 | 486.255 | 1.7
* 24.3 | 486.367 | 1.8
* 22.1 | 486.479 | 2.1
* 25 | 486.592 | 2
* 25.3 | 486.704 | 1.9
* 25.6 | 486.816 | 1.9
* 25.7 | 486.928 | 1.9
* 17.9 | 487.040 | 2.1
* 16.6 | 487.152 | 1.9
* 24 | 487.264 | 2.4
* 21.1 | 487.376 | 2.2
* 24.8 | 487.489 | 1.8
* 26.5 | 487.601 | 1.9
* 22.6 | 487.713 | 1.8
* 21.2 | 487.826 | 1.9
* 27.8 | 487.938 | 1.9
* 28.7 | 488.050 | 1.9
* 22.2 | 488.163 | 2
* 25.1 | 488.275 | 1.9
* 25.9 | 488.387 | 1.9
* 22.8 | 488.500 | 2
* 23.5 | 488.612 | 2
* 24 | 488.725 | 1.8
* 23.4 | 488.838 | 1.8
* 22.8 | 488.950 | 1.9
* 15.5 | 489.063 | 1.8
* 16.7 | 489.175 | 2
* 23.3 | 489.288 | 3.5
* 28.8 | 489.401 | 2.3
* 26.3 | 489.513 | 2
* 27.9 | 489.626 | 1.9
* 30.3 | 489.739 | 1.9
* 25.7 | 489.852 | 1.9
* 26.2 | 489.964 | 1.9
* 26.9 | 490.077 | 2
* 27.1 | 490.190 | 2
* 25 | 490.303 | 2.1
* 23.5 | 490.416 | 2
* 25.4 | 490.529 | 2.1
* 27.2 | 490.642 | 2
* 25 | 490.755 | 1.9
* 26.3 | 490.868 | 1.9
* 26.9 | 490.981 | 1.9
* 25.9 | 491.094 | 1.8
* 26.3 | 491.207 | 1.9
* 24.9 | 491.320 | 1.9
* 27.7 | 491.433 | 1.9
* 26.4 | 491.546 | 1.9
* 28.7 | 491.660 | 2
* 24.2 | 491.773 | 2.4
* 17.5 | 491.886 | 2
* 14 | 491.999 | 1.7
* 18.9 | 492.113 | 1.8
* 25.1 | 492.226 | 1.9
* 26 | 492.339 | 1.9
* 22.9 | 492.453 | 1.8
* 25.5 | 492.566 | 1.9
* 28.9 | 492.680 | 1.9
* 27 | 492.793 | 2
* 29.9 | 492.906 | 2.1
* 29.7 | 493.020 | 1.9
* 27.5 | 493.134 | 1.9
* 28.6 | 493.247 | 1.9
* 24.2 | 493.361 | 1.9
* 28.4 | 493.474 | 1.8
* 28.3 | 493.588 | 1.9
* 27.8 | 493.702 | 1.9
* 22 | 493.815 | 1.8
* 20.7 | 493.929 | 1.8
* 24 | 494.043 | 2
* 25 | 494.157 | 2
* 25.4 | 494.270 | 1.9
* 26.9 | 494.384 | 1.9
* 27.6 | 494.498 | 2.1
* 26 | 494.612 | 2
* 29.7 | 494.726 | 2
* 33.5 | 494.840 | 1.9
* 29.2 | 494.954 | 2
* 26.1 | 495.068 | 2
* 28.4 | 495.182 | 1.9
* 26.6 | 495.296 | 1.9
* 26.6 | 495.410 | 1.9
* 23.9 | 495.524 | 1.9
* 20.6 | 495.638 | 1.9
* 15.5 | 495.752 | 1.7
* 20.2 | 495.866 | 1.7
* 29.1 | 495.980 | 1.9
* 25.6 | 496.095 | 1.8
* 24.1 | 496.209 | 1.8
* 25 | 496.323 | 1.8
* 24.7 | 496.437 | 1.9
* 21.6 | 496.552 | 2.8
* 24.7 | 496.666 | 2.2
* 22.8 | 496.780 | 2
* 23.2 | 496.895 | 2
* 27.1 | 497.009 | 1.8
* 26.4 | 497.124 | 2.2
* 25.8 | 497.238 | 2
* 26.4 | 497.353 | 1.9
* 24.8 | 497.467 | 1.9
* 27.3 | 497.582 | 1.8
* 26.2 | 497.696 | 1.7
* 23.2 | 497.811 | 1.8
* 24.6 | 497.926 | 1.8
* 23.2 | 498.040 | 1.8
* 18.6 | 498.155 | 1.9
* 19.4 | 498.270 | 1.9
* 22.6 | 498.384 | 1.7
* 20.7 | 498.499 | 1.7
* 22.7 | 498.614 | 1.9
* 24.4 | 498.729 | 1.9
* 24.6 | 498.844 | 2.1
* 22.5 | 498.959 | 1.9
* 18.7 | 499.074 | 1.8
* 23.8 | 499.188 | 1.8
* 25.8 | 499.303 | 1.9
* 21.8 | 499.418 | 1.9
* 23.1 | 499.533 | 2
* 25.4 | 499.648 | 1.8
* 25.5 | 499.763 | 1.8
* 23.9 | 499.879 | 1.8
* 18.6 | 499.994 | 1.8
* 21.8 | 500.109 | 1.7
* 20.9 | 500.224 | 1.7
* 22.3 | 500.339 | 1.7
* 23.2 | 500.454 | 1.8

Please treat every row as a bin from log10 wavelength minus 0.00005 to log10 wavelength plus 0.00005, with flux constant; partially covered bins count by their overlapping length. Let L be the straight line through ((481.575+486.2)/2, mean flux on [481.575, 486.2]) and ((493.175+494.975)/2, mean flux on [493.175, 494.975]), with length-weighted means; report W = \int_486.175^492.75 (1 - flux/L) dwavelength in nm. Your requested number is 0.452 nm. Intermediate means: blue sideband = 25.4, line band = 24.3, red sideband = 26.7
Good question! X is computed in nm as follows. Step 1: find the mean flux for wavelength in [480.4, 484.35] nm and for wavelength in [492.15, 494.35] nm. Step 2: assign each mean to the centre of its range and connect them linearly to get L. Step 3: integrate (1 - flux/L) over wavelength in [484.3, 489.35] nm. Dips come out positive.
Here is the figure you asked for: 0.22 nm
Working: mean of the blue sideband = 25.1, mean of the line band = 24.4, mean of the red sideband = 26.1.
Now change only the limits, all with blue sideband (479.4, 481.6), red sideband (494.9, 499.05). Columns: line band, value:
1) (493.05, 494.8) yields -0.135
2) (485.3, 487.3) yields 0.102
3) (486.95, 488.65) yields 0.108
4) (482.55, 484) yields 0.089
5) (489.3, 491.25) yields -0.132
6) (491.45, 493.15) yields -0.018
